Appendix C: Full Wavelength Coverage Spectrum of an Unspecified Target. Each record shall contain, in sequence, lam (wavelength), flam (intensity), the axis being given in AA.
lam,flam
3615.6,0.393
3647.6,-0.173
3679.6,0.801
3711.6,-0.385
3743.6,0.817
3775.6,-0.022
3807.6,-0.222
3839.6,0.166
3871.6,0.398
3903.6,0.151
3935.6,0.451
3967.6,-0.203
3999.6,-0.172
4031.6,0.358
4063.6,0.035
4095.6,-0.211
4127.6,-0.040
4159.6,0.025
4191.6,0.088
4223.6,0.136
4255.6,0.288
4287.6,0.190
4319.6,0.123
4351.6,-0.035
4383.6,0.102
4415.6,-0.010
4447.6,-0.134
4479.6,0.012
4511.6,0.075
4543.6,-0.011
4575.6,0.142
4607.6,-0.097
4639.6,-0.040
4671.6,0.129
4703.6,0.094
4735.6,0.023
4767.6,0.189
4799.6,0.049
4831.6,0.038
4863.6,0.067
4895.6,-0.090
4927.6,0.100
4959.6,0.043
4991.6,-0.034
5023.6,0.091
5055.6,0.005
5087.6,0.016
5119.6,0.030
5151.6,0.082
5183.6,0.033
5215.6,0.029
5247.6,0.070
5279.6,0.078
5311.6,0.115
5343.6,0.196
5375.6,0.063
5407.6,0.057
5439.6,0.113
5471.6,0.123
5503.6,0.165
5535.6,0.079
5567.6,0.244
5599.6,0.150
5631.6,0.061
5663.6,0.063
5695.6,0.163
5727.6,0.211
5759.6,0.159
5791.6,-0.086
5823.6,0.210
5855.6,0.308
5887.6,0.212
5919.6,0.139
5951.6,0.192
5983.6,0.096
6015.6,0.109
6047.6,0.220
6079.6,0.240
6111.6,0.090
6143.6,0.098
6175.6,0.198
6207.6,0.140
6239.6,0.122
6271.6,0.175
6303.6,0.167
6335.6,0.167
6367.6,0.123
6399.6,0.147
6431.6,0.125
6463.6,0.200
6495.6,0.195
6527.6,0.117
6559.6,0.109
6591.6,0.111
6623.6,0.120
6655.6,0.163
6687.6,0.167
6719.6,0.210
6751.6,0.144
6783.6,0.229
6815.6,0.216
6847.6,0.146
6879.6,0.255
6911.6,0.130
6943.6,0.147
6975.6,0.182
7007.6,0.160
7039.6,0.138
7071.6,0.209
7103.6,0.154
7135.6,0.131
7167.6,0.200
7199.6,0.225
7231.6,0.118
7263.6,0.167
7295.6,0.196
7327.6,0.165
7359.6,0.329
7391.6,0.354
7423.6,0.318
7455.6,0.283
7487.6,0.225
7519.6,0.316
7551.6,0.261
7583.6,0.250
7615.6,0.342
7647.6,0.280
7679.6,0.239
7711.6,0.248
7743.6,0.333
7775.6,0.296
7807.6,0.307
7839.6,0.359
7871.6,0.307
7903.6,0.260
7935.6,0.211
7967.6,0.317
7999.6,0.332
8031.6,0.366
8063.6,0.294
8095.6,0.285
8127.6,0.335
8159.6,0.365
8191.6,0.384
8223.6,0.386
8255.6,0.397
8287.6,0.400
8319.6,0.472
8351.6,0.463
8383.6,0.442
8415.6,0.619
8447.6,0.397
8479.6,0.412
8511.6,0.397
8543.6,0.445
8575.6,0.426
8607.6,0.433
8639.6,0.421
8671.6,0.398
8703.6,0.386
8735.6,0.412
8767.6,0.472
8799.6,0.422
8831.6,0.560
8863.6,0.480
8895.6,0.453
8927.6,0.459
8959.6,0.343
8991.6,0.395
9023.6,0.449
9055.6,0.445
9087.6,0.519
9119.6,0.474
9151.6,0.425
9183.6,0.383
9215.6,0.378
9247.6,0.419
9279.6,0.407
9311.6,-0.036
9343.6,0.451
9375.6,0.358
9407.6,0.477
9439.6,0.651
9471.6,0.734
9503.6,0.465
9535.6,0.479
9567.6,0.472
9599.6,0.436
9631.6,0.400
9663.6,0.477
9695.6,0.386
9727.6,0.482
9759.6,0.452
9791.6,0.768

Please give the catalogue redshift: 0.842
